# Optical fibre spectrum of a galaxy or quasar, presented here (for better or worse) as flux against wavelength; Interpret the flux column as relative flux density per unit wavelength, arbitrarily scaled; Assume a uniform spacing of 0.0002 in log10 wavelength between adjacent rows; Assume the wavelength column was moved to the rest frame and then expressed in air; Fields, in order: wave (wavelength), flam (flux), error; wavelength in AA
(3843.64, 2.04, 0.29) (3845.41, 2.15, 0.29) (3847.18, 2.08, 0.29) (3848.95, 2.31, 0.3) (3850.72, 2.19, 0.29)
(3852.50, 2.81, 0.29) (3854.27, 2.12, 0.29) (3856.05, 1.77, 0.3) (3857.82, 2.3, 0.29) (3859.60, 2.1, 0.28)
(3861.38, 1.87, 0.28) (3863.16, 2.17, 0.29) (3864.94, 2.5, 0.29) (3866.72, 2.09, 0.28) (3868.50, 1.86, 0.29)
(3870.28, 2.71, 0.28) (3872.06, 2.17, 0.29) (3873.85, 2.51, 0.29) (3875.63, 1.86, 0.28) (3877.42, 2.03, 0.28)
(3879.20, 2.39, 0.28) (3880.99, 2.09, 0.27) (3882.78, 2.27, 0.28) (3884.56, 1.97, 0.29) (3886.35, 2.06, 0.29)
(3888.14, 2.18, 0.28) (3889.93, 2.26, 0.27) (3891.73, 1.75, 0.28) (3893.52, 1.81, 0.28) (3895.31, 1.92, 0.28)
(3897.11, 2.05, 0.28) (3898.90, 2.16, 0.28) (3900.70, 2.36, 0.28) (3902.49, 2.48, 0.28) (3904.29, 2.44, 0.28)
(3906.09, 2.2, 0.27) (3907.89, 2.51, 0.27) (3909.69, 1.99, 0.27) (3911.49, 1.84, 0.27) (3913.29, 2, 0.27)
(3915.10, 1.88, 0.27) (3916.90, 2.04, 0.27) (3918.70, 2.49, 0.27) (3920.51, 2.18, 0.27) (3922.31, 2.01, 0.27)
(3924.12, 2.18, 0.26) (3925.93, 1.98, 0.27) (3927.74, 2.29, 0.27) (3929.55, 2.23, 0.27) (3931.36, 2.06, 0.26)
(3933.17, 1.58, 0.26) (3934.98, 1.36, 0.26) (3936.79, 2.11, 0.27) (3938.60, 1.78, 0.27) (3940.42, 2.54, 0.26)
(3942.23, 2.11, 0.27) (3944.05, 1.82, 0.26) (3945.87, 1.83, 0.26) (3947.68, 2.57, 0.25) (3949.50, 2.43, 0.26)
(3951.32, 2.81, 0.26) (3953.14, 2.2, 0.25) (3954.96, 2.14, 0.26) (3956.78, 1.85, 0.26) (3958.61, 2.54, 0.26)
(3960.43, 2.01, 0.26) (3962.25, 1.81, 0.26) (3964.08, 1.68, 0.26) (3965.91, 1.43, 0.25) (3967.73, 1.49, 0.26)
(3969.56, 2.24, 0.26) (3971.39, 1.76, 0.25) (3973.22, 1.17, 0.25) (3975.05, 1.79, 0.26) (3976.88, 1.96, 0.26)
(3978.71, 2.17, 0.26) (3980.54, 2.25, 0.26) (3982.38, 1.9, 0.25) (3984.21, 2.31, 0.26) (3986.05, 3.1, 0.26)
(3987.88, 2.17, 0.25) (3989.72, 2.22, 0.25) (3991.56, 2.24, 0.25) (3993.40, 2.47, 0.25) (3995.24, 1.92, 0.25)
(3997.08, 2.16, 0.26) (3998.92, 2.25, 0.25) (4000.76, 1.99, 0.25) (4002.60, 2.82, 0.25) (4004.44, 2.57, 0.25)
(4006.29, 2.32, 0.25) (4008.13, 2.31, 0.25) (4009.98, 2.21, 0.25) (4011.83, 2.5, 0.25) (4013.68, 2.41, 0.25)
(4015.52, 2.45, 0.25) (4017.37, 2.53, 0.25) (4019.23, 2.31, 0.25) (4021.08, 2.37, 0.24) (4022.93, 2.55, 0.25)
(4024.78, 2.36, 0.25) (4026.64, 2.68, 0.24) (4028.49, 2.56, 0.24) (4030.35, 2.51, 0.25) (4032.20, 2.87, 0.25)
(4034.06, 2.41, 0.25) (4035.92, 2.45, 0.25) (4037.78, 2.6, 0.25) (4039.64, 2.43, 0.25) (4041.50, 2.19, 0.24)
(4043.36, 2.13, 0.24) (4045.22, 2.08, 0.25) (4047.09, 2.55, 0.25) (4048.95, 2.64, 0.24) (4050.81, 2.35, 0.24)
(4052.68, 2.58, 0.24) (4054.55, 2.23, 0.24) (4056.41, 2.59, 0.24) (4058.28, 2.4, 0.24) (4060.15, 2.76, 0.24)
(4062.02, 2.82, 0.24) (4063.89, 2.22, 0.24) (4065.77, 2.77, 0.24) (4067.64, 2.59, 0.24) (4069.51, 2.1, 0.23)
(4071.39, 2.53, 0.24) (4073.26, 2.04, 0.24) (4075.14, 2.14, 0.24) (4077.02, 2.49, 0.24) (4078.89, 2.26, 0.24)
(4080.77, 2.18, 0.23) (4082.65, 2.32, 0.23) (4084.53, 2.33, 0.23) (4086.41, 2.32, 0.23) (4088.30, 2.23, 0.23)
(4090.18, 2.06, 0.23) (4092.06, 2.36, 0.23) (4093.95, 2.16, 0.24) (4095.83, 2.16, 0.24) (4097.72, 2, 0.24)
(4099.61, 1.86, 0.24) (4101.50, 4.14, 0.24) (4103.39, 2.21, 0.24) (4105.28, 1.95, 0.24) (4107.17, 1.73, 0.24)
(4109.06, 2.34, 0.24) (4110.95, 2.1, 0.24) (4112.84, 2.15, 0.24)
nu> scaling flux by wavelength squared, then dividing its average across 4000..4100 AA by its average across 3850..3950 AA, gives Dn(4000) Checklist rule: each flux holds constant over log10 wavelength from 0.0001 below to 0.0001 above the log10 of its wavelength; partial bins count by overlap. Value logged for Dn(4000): 1.21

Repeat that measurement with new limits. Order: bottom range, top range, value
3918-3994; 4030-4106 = 1.22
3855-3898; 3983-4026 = 1.20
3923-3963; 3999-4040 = 1.22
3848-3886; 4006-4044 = 1.21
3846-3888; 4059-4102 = 1.21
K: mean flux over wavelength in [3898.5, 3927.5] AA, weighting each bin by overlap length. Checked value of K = 2.17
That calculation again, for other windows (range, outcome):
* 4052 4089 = 2.39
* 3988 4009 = 2.29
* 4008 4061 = 2.45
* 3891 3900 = 1.95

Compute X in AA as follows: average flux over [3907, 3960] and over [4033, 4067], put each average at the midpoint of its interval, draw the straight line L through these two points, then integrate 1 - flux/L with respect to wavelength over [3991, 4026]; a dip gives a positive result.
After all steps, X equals -0.3 AA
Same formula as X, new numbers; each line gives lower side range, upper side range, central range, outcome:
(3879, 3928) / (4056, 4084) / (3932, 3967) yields 2.8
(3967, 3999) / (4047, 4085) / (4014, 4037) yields -2.5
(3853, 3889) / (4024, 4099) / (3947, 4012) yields 3.8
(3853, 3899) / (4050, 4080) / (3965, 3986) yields 3.4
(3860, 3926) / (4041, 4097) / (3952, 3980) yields 4.2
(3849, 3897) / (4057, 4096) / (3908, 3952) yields 2.2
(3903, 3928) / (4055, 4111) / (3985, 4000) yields -0.5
